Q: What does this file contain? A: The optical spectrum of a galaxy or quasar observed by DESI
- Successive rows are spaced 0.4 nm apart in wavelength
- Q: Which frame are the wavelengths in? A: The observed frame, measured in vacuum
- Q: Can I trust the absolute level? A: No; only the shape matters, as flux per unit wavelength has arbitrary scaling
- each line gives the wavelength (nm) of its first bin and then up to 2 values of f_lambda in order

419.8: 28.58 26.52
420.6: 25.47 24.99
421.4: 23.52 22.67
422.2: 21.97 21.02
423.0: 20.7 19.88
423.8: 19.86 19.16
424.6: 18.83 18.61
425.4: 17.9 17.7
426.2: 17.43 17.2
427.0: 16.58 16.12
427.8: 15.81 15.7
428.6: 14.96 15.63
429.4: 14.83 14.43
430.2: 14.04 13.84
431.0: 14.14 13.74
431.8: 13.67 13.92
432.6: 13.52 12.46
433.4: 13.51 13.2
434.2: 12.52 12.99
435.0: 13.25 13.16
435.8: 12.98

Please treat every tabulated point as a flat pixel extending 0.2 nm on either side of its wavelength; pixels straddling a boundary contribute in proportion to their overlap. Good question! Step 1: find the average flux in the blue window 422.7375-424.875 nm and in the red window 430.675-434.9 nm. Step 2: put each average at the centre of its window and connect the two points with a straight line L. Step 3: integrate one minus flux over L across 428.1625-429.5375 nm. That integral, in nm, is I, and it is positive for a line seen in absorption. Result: 0.08 nm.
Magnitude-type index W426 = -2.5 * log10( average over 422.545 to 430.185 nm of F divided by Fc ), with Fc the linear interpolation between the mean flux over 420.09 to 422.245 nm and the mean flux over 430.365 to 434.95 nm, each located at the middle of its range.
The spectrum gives 0.12 mag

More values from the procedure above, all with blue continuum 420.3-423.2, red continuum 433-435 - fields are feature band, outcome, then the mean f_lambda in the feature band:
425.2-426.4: 0.12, 17.7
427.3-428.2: 0.14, 15.9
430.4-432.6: 0.09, 13.8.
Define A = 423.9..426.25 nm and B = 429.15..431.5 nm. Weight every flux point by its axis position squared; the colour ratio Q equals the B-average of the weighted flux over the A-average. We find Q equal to 0.8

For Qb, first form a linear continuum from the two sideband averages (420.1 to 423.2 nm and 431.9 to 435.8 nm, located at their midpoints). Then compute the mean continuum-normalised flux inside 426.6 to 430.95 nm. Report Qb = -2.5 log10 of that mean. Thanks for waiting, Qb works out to 0.14 mag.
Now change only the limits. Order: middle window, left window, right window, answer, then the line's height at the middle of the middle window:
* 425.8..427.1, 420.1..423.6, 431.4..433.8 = 0.10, 18.8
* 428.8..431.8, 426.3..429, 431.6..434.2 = 0.03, 14.7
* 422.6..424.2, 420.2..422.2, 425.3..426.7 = 0.05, 21.1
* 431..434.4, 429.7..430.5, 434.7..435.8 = 0.02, 13.6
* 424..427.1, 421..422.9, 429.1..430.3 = 0.05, 18.8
